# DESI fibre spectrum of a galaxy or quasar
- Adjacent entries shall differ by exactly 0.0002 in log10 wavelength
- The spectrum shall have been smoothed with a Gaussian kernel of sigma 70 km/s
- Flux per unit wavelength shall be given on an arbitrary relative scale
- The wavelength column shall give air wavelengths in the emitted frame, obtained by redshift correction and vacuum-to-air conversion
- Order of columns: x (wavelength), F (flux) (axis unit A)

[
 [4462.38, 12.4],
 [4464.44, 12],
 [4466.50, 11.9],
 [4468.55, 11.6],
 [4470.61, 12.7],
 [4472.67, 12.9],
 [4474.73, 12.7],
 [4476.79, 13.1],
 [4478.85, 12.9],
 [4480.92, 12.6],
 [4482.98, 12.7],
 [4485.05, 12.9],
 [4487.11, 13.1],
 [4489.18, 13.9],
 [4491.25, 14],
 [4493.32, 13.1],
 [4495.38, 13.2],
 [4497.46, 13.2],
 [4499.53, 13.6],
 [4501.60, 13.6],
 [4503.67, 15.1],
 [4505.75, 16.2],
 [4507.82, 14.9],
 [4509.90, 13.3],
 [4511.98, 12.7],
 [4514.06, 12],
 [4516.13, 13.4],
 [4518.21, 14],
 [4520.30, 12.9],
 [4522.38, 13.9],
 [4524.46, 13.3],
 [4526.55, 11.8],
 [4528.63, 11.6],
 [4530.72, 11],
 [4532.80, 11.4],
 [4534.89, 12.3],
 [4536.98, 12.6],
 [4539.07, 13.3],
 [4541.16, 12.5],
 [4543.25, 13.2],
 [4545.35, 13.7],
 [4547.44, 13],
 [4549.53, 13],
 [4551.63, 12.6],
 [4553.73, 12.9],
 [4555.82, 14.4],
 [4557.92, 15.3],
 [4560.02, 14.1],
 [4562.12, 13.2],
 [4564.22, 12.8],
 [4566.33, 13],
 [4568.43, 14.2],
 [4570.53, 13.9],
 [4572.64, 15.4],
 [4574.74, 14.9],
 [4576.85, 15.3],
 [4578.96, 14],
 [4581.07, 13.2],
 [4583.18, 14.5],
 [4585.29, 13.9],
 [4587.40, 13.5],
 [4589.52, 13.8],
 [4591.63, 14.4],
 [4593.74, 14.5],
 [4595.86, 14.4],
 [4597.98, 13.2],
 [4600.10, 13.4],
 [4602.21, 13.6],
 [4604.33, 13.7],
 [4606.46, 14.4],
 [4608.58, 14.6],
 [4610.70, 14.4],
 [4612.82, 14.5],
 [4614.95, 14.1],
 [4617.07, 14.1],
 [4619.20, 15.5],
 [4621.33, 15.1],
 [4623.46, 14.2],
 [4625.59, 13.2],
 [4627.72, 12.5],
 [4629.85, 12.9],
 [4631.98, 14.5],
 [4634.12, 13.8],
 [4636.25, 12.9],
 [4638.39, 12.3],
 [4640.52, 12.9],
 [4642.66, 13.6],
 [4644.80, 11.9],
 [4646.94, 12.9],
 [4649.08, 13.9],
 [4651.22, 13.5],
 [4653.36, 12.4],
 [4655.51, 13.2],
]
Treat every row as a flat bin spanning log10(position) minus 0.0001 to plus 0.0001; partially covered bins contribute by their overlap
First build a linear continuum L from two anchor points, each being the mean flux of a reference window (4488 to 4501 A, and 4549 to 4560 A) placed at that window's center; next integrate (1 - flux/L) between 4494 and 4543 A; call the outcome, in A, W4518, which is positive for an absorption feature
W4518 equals 1.7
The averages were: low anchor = 13.5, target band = 13.1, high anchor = 13.7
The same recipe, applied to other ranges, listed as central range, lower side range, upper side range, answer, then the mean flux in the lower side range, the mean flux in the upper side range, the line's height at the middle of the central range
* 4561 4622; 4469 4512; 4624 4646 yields -4.3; 13.4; 13.1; 13.2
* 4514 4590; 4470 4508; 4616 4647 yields 0.7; 13.5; 13.5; 13.5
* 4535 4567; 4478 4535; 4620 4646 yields -0.1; 13.2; 13.3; 13.2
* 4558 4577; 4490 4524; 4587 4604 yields -0.4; 13.7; 13.9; 13.8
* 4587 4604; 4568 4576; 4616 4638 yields 0.5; 14.7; 13.8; 14.3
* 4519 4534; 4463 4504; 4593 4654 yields 1.0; 13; 13.7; 13.2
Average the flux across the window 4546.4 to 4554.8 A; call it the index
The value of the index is 12.9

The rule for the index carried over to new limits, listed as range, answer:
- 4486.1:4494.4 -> 13.5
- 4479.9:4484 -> 12.7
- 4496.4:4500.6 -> 13.4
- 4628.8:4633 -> 13.7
